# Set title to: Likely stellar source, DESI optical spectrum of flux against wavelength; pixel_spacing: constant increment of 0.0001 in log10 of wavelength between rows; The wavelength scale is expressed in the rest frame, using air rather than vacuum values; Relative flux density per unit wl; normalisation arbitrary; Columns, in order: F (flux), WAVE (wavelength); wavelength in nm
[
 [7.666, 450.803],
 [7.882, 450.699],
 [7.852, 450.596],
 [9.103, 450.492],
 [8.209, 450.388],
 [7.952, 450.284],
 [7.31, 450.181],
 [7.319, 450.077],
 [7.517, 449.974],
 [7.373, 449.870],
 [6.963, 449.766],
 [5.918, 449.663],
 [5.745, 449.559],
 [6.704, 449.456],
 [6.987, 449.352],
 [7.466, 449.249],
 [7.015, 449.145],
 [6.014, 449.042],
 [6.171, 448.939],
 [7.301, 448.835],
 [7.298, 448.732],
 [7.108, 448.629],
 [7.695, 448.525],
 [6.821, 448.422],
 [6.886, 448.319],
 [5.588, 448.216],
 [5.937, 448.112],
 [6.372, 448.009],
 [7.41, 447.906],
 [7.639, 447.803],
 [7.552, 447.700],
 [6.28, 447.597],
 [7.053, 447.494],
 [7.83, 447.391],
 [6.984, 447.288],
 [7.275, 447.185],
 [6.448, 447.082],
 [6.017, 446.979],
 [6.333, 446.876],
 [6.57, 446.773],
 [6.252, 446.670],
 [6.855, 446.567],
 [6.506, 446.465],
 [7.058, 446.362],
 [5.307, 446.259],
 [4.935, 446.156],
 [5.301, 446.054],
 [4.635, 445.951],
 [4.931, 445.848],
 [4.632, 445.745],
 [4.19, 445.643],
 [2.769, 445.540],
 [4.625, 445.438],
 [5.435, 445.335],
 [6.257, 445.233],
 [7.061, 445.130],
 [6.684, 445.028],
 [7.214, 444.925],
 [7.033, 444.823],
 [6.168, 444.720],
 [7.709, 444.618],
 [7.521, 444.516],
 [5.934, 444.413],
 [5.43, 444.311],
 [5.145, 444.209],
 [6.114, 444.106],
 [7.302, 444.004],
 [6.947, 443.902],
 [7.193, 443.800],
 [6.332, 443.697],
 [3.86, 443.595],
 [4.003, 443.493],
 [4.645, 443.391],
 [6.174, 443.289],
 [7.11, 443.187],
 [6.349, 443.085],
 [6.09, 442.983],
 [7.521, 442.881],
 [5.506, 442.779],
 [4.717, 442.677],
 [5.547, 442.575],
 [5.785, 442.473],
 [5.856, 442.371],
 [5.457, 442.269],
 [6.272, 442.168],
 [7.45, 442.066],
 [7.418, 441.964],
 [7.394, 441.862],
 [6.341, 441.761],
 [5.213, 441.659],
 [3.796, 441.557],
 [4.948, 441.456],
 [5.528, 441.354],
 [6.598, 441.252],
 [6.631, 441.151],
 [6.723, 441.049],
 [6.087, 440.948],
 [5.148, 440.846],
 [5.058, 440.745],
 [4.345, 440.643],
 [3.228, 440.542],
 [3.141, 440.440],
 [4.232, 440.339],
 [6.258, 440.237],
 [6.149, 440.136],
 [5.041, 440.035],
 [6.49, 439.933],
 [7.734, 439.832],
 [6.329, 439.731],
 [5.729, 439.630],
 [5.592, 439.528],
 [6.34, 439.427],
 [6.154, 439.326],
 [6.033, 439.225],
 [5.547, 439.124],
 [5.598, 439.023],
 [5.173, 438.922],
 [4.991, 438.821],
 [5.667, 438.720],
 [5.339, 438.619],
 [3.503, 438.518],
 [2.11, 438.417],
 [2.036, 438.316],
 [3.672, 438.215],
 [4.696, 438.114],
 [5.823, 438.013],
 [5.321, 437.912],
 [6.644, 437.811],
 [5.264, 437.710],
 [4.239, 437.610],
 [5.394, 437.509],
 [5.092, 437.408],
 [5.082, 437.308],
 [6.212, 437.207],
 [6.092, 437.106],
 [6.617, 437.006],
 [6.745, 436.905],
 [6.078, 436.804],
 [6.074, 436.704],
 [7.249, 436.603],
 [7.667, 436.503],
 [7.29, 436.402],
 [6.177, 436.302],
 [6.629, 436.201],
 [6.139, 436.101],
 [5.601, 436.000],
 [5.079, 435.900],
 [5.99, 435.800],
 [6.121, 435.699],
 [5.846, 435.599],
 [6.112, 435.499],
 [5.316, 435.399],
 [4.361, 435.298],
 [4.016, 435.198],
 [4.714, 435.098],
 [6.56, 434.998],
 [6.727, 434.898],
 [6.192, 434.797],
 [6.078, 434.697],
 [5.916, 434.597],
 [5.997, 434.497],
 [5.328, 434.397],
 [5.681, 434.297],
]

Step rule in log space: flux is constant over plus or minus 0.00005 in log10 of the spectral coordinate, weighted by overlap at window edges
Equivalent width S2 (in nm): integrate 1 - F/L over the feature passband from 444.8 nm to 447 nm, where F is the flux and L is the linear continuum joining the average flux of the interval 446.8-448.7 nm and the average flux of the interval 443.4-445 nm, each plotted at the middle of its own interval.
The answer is 0.27 nm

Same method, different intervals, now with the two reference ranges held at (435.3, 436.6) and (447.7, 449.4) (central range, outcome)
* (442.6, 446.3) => 0.47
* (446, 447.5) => 0.08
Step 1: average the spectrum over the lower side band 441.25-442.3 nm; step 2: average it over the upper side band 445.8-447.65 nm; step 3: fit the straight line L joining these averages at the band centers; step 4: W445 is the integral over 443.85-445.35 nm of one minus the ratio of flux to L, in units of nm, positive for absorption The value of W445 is -0.097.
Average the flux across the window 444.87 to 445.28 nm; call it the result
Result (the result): 6.81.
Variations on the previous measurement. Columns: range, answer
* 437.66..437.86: 5.95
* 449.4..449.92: 6.54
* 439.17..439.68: 5.96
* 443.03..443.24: 6.72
